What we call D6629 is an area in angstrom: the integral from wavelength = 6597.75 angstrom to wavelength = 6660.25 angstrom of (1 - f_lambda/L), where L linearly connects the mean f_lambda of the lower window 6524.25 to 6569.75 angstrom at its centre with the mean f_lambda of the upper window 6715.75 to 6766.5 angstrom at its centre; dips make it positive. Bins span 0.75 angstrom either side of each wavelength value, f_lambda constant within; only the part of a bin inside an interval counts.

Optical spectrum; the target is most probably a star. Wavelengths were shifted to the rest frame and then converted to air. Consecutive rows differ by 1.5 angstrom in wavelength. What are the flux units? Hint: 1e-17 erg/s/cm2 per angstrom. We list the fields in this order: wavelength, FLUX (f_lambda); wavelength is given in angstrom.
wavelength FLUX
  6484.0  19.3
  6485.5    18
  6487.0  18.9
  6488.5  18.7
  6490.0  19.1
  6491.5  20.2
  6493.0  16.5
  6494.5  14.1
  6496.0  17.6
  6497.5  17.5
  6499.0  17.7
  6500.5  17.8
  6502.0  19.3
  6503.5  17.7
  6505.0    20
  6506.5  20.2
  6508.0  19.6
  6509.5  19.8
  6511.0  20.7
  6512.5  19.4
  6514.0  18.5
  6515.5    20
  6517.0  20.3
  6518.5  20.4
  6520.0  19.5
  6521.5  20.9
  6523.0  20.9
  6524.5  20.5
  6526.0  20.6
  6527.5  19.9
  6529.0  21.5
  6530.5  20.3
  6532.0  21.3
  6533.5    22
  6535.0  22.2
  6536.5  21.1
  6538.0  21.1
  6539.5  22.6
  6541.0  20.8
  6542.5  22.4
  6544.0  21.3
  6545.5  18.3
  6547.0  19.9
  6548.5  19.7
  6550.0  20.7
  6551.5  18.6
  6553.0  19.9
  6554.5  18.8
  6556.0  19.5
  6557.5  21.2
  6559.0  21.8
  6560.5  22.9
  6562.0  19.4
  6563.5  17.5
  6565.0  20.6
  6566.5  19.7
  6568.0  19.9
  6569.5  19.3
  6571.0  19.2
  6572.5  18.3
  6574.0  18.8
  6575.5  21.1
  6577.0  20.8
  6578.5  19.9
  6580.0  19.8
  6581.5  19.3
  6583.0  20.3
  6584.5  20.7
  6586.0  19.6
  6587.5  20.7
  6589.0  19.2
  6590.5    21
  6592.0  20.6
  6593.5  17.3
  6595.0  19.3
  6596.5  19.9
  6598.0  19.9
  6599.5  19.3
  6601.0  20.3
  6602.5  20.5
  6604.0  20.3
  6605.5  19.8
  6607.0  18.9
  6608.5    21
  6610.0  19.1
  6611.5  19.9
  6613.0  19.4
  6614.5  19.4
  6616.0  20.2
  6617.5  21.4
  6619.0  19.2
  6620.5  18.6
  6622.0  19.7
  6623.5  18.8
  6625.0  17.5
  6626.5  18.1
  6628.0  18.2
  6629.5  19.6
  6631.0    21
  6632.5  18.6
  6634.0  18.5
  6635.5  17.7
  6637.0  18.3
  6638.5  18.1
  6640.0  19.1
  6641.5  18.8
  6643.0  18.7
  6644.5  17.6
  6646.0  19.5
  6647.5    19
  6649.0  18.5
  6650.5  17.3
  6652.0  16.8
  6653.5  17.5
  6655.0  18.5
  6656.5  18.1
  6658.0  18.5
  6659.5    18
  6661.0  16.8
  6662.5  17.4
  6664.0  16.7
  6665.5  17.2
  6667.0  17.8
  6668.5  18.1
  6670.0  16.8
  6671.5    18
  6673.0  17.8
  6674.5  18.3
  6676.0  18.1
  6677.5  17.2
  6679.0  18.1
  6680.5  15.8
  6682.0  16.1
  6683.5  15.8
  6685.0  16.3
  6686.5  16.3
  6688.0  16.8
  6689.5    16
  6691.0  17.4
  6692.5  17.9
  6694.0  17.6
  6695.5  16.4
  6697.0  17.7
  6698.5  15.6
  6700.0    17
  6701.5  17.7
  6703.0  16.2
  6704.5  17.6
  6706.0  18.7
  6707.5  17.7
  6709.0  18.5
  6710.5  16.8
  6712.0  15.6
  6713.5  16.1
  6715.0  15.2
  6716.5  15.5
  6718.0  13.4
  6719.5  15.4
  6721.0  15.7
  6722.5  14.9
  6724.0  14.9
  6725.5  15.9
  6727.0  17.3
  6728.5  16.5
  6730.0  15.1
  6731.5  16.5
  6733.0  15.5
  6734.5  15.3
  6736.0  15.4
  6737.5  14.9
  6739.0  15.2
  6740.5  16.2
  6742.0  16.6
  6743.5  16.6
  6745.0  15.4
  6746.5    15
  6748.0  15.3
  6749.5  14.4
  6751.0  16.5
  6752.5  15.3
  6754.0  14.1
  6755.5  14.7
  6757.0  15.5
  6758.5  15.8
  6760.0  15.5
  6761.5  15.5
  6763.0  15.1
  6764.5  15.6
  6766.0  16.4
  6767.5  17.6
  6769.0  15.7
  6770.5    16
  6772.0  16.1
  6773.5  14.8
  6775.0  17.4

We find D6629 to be -2.0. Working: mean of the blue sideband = 20.5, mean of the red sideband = 15.5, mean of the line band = 19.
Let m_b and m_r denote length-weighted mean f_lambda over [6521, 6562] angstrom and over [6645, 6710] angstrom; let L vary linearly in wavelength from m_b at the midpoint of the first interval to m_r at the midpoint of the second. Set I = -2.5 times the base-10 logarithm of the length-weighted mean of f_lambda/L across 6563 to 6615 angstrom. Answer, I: -0.01 mag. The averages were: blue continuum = 20.7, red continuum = 17.4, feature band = 19.7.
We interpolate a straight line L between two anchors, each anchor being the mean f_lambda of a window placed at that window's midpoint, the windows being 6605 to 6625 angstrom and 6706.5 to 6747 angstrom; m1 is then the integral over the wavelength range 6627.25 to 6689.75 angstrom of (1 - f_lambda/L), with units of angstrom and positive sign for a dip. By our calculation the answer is 1.08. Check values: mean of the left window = 19.6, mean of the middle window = 17.8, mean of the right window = 15.8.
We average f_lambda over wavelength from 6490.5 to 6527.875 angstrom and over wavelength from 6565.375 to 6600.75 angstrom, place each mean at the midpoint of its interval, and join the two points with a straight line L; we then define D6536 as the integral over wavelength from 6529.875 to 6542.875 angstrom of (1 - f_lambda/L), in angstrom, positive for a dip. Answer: -1.43 angstrom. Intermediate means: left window 19.2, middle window 21.5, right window 19.8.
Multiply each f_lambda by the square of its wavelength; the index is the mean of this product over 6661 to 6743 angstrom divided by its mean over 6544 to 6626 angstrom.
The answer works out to 0.9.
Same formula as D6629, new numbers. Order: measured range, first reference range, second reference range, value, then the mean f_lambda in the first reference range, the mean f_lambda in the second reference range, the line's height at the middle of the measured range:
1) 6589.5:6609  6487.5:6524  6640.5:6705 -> -1.83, 19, 17.4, 18.1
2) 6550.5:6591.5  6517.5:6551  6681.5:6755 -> -0.15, 20.8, 16.1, 19.9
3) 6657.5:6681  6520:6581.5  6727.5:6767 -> -0.12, 20.4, 15.6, 17.5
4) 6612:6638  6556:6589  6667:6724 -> -0.63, 20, 16.7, 18.6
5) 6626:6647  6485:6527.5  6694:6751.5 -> -1.73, 19.1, 16.1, 17.3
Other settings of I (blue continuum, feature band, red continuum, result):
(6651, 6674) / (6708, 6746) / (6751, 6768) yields 0.03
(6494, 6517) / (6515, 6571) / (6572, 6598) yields -0.07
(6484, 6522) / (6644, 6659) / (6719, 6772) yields -0.08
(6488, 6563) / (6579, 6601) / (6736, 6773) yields -0.06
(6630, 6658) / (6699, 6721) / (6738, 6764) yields 0.01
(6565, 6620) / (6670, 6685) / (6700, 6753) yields 0.01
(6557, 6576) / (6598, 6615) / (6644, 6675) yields -0.04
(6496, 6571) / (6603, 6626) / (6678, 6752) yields -0.07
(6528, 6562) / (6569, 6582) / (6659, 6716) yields 0.02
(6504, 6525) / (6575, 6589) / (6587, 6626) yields -0.02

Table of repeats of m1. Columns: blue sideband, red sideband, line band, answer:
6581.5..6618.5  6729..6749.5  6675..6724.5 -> 0.7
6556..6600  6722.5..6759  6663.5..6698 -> 0.1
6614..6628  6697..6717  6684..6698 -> 0.3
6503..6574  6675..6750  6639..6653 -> -0.4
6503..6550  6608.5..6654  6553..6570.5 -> -0.1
